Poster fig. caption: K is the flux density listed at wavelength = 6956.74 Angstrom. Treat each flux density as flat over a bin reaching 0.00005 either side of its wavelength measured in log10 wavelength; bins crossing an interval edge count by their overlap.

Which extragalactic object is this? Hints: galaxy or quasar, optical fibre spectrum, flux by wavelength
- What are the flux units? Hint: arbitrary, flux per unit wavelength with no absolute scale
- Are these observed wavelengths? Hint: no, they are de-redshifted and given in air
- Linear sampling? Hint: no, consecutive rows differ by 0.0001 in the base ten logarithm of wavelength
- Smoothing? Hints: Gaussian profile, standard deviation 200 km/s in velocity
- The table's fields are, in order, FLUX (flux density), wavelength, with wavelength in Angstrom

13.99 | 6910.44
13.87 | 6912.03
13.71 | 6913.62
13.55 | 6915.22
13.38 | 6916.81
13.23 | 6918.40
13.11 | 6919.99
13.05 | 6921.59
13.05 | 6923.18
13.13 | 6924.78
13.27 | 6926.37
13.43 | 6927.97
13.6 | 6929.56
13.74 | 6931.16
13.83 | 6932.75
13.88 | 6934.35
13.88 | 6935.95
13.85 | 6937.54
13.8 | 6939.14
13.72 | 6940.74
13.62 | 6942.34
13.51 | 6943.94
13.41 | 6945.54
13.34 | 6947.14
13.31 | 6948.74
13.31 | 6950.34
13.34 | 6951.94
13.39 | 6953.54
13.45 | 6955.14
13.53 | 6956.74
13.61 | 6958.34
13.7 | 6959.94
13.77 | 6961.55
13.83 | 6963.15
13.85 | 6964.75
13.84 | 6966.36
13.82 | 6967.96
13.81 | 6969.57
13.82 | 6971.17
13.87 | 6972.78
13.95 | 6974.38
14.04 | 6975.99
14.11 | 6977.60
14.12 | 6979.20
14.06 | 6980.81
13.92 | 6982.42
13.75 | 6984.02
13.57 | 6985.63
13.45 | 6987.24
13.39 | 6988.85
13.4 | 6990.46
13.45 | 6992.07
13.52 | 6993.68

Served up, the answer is 13.53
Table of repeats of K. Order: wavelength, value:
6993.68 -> 13.52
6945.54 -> 13.41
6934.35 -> 13.88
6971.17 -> 13.82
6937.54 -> 13.85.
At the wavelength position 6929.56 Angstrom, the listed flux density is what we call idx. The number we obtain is 13.6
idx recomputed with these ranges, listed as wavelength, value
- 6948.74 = 13.31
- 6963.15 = 13.83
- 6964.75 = 13.85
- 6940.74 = 13.72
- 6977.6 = 14.11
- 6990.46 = 13.4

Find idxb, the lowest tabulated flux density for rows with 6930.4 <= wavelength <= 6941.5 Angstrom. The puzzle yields 13.72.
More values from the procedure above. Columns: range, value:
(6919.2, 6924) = 13.05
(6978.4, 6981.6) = 14.06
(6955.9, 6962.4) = 13.53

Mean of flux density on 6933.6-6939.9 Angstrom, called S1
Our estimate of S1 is 13.9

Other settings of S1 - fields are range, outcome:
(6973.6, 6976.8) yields 14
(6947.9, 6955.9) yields 13.4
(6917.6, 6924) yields 13.1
